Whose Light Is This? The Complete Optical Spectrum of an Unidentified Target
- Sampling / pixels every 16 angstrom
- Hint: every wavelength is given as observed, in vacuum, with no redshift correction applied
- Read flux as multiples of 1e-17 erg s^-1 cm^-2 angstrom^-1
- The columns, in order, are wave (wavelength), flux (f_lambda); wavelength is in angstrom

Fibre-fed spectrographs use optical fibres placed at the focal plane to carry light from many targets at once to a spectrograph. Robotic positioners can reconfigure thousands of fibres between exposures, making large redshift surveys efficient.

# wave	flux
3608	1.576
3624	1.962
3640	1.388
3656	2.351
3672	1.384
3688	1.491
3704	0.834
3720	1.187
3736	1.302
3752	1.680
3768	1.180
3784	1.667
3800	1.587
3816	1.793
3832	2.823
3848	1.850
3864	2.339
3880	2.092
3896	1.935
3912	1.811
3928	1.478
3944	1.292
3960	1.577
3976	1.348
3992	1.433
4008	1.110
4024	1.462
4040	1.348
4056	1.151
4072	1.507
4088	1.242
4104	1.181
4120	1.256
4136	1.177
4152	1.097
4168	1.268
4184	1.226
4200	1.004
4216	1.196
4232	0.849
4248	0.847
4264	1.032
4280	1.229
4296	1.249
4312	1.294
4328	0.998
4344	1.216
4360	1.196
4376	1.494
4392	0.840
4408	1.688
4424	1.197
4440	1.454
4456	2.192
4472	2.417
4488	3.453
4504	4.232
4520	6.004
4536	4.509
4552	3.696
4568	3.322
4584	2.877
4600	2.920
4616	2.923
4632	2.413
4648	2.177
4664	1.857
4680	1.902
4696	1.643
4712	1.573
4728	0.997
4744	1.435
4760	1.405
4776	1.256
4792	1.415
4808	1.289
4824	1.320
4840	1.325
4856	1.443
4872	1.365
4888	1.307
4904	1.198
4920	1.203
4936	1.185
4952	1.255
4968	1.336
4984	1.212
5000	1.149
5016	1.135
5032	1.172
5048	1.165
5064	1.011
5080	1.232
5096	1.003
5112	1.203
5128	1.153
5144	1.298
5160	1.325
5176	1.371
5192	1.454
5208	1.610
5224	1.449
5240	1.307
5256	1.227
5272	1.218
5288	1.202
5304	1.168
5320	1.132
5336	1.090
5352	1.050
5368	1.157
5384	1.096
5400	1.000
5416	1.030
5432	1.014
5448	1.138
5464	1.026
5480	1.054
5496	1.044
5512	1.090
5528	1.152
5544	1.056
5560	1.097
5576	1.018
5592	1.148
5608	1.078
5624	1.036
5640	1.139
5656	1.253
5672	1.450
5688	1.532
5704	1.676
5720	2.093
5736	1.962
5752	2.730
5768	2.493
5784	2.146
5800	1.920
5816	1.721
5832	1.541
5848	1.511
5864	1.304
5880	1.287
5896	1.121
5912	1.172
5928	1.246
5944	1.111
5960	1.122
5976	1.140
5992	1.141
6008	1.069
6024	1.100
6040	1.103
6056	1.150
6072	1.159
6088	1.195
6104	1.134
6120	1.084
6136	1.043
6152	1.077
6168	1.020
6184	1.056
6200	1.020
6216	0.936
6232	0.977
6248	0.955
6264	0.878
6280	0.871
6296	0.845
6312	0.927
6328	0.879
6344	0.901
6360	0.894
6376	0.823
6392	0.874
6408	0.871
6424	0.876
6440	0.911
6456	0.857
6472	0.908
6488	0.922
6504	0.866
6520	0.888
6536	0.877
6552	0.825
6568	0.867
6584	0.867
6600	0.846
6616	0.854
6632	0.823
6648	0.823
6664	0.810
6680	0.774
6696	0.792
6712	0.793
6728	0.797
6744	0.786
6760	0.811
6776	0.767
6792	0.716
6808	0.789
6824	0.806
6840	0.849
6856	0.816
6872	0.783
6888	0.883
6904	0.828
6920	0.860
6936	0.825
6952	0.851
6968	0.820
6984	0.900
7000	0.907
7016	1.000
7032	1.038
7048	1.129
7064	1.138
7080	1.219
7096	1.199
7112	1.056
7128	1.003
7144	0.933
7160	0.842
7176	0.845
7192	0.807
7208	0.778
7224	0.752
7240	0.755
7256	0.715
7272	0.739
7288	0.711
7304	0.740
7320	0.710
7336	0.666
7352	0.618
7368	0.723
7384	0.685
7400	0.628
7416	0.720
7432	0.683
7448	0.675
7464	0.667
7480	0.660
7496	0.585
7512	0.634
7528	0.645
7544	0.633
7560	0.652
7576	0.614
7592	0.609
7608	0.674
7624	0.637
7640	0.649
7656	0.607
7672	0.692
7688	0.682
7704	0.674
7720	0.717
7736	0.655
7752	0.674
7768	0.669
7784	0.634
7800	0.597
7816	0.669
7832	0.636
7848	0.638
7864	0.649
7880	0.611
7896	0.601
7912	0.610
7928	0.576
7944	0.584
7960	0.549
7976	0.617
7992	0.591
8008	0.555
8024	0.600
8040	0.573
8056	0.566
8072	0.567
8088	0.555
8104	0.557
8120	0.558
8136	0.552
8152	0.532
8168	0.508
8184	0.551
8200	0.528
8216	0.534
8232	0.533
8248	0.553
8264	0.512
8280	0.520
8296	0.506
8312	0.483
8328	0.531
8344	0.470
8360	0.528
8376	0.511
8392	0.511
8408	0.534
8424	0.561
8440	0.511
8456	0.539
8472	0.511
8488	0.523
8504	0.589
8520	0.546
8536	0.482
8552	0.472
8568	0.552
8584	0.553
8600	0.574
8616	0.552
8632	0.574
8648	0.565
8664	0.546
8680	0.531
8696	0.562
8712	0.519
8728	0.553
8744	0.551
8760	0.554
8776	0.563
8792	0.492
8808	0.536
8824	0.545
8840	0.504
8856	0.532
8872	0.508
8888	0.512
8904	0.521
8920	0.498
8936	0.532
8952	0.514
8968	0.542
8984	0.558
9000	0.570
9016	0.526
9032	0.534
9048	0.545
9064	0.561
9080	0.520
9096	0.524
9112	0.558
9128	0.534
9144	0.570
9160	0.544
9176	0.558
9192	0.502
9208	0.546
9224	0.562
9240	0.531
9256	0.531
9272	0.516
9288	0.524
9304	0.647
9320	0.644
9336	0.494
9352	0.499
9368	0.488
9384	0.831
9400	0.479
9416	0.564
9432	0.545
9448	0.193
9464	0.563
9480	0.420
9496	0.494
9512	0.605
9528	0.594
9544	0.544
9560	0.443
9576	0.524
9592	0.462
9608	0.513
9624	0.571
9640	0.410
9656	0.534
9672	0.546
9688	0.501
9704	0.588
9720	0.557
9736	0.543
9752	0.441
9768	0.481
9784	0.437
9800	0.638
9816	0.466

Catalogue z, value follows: 2.714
